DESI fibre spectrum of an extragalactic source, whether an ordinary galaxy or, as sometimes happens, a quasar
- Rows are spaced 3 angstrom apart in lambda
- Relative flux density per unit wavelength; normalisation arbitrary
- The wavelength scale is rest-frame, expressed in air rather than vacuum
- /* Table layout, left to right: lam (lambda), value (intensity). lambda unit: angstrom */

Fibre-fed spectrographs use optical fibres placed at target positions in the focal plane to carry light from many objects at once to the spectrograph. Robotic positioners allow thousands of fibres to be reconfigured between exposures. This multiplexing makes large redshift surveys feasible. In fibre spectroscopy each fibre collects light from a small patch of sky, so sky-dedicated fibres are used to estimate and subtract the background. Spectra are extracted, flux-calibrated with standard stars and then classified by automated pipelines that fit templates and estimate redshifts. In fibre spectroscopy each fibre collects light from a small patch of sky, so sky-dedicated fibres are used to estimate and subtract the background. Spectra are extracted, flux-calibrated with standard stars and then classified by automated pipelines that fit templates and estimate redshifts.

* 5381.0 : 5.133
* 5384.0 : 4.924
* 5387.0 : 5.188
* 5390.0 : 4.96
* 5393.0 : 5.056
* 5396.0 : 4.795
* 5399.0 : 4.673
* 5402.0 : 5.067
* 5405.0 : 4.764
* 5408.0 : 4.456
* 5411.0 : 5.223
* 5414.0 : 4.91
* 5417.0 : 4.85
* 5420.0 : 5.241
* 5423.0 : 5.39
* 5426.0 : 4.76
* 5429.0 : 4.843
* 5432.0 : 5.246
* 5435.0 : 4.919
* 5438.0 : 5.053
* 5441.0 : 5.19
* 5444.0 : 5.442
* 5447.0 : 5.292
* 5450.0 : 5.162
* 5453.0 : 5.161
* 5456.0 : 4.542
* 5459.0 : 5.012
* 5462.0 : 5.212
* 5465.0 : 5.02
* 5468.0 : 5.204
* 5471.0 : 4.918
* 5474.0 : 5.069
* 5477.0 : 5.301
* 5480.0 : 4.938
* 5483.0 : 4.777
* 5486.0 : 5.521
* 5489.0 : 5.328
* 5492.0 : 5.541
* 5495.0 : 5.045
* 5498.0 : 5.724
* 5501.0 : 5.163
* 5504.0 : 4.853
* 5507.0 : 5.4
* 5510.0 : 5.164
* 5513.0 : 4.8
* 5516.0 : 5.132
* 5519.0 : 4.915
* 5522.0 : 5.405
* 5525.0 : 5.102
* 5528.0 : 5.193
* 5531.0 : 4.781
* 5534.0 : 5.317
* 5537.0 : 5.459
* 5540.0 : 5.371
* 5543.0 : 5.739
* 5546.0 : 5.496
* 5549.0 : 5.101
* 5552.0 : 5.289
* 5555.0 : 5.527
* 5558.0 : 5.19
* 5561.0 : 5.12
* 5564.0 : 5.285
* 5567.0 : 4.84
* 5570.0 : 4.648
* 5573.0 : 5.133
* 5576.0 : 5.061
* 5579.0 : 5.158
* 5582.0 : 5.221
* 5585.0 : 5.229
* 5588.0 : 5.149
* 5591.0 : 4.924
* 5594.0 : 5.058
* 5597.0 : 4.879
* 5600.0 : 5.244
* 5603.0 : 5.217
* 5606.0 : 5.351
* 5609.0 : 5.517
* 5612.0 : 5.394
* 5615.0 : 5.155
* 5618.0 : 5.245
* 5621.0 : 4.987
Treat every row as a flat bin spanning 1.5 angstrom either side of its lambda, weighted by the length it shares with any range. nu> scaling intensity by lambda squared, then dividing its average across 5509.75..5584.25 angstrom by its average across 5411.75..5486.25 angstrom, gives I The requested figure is 1.1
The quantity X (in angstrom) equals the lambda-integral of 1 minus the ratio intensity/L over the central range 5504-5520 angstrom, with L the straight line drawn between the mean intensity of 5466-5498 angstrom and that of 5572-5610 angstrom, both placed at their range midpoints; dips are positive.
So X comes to 0.35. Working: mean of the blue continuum 5.19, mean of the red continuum 5.16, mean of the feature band 5.07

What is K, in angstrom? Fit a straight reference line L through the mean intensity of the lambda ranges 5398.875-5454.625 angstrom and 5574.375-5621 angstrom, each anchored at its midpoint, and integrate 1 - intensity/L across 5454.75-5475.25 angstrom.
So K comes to 0.3 angstrom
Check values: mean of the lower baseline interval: 5.04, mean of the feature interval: 5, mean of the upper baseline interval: 5.18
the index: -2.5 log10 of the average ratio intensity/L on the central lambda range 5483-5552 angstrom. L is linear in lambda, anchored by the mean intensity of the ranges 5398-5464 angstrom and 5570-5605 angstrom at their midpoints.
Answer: -0.04 mag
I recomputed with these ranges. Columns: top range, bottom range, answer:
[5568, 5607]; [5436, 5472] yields 1.05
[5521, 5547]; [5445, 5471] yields 1.08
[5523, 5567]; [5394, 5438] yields 1.12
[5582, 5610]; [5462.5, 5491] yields 1.05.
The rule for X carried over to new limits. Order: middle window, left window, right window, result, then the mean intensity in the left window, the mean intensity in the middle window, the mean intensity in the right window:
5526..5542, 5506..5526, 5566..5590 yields -0.4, 5.13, 5.24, 5.06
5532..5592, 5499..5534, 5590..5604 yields -1.5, 5.1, 5.21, 5.06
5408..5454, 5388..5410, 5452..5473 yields -1.5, 4.84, 5.09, 5.01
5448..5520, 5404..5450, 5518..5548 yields 0.7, 5.05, 5.12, 5.28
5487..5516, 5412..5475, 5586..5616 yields -0.6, 5.07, 5.22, 5.19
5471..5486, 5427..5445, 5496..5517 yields 0.2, 5.1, 5.06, 5.17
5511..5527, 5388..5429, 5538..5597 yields 0.1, 4.93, 5.08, 5.18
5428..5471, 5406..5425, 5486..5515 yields 0.0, 5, 5.09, 5.24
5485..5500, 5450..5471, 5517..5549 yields -0.8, 5.03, 5.42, 5.27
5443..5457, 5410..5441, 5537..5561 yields 0.0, 5.05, 5.13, 5.38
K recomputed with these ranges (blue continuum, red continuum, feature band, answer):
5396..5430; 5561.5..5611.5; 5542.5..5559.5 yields -1.0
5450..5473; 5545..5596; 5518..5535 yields -0.1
